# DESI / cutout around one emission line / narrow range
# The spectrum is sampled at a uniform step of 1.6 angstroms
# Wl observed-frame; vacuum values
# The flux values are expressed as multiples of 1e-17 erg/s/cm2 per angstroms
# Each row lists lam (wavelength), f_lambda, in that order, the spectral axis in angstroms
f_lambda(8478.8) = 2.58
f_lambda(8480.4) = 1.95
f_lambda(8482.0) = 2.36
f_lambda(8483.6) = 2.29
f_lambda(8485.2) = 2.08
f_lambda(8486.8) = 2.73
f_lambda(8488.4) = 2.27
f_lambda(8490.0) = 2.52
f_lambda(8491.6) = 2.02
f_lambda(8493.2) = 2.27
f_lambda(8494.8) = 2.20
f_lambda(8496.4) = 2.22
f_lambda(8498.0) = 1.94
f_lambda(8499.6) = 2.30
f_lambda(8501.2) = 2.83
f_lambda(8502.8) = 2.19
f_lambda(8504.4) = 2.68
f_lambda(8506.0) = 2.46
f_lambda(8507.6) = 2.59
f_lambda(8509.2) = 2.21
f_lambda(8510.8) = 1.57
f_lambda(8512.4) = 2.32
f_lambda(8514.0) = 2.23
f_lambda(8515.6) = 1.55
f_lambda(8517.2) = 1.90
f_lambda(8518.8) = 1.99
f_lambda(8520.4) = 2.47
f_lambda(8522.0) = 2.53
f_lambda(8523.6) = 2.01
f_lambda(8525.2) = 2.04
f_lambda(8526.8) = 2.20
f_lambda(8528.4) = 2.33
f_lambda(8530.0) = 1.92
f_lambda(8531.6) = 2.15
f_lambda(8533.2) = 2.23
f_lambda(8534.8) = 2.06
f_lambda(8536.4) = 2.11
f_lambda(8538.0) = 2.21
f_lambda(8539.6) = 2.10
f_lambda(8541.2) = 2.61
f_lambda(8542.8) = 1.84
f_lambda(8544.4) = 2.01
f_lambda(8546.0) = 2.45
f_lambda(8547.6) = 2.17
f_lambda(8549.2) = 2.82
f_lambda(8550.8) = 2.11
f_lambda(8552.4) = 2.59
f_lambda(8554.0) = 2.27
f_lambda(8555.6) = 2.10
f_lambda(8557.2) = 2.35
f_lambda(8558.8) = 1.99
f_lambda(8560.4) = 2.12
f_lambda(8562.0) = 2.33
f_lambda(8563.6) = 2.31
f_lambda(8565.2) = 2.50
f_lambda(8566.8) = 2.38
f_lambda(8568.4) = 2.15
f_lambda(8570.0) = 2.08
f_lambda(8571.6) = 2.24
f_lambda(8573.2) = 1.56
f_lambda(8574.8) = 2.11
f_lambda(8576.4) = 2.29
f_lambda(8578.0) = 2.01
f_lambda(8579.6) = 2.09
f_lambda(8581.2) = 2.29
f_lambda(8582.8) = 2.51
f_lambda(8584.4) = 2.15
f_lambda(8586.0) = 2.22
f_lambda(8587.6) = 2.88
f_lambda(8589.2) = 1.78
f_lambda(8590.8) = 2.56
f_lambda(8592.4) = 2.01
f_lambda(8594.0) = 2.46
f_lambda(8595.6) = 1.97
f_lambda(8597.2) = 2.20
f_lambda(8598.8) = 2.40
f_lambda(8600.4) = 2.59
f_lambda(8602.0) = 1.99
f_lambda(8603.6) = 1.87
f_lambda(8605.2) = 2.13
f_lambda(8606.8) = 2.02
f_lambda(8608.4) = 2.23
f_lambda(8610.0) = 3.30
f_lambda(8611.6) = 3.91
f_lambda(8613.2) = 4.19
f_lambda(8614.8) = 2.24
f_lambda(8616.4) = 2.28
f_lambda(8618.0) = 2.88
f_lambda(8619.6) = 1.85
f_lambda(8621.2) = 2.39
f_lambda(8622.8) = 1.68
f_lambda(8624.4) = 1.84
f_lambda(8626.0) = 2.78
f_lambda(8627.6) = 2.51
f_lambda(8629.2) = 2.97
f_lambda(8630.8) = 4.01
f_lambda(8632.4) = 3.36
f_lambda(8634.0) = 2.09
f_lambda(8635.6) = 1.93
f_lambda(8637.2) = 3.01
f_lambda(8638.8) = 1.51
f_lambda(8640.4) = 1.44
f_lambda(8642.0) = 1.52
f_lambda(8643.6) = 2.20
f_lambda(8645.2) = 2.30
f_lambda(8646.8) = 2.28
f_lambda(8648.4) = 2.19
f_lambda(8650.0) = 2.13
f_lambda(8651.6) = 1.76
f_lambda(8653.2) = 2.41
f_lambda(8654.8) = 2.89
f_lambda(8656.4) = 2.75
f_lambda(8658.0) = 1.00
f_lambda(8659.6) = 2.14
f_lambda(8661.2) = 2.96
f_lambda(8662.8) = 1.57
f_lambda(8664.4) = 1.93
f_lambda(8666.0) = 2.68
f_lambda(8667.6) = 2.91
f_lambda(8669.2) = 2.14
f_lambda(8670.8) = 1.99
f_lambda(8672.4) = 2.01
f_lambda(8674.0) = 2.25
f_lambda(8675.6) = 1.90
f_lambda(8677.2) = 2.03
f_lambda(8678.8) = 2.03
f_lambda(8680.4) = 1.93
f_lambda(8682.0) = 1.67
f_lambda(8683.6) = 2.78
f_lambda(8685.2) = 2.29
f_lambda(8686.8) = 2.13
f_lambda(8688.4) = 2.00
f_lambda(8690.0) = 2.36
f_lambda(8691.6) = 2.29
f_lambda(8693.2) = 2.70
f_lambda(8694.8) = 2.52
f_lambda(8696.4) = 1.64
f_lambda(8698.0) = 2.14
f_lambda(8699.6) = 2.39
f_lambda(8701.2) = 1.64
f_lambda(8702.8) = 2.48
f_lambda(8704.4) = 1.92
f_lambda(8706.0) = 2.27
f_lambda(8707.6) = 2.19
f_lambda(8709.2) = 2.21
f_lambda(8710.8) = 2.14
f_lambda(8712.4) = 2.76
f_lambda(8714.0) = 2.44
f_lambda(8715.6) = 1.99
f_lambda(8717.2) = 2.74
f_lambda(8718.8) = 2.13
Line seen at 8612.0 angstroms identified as [S II] 6716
